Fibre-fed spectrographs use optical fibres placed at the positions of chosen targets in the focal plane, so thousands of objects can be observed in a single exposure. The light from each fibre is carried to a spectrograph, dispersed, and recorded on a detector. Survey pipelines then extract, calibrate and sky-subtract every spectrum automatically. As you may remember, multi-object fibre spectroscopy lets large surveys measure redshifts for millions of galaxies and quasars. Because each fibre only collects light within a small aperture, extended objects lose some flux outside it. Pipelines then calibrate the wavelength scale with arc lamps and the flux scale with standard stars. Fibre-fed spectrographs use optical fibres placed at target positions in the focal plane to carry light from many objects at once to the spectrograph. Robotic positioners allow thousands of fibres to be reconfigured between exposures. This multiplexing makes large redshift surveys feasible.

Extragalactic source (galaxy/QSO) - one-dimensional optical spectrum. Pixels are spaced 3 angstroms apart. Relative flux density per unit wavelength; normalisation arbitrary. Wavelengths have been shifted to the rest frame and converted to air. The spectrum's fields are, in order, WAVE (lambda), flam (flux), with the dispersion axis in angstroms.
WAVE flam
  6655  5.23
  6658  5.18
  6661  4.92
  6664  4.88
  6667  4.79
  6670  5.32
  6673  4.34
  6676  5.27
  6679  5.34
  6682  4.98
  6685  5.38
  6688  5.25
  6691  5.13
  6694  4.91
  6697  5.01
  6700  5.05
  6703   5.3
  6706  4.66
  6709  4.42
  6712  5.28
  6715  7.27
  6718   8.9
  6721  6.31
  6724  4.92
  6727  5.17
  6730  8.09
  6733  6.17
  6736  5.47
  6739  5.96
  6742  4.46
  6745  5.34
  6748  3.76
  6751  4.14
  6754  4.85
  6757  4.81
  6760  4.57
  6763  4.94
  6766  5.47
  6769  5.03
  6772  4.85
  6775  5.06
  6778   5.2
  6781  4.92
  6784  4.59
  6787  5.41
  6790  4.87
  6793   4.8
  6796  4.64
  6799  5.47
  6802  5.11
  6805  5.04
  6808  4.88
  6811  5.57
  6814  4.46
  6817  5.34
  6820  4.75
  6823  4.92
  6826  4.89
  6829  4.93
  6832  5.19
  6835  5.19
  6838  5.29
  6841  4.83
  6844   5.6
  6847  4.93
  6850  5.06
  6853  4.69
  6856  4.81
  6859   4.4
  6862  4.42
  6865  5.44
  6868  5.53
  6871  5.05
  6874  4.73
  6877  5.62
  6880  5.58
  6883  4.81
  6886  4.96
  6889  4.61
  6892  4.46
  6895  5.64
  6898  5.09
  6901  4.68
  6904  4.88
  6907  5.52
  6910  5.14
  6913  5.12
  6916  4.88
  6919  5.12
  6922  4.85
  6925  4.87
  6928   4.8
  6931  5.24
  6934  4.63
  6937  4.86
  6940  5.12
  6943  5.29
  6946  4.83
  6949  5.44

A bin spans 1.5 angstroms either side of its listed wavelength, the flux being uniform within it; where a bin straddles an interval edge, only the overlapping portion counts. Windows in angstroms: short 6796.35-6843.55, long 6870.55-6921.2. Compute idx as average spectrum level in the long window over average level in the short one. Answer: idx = 1.0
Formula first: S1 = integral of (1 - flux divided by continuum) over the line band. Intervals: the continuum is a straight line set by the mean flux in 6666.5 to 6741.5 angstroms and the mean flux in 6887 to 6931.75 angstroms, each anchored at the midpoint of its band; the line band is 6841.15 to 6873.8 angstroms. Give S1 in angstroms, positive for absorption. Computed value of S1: 0.97 angstroms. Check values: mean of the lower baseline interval 5.54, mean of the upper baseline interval 4.99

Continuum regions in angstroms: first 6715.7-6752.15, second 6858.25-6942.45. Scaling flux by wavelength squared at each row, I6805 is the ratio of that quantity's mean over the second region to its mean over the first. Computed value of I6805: 0.91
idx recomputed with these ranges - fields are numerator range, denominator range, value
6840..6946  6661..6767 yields 0.94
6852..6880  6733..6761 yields 1.02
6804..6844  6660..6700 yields 1.00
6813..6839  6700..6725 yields 0.85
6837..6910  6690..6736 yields 0.87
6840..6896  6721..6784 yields 0.97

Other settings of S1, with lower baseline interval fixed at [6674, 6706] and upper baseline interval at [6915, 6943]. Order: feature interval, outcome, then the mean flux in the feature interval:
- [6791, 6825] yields 0.3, 4.99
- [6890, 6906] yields 0.1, 4.96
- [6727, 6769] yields -1.2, 5.22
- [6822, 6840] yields -0.2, 5.07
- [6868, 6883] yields -0.7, 5.23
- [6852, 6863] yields 0.9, 4.58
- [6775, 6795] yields 0.4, 4.96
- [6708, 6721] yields -3.6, 6.53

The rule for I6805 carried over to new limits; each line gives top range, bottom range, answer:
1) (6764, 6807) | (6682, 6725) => 0.93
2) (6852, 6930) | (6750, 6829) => 1.04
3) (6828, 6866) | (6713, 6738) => 0.79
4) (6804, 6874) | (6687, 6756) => 0.95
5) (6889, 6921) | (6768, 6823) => 1.04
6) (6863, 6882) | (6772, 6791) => 1.09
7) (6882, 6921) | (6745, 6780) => 1.08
